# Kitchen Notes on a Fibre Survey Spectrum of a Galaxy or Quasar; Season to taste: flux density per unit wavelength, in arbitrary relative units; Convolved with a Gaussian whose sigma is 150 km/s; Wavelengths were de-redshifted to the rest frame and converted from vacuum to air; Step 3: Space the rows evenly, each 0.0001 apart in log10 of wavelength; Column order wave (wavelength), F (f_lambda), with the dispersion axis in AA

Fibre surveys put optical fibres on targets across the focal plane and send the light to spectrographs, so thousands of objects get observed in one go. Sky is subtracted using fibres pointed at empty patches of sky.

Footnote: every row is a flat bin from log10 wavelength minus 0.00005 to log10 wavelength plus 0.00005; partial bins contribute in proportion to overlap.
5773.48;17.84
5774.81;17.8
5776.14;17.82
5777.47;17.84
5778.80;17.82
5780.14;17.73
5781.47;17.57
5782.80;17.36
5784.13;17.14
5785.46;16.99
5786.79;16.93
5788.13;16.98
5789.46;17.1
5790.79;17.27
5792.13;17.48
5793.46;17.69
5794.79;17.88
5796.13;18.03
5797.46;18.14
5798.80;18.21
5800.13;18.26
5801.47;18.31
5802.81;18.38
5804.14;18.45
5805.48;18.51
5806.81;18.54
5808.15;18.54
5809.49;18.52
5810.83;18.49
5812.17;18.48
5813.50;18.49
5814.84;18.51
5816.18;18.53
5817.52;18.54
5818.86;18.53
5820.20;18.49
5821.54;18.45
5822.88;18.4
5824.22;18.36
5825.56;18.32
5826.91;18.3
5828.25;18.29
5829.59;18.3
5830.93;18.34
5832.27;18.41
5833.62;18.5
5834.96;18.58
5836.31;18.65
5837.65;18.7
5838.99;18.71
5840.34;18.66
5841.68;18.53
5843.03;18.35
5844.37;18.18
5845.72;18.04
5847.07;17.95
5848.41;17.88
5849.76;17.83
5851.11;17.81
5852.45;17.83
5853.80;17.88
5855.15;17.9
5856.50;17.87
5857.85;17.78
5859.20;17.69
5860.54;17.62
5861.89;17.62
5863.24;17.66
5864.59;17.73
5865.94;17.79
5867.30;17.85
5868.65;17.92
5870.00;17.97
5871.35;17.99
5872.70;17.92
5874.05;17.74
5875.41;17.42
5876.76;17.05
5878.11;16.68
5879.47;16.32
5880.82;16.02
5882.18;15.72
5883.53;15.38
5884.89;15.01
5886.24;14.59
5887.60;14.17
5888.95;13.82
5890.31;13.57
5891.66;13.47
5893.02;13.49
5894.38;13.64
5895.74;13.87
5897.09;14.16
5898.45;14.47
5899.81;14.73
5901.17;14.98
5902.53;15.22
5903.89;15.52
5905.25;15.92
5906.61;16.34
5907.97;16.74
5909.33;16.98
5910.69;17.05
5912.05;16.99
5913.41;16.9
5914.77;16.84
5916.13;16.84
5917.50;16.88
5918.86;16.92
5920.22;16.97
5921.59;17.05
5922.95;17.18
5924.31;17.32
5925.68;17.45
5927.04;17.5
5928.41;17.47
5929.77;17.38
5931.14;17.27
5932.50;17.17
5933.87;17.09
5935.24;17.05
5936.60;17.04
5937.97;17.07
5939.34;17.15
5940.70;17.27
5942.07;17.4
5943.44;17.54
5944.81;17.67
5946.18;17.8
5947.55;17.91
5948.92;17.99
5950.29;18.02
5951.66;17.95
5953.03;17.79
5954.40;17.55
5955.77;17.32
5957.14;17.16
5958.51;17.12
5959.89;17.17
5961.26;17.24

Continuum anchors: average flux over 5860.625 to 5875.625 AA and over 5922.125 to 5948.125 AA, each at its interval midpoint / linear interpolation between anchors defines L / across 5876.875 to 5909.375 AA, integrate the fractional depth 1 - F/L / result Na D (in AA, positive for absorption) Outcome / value 4.8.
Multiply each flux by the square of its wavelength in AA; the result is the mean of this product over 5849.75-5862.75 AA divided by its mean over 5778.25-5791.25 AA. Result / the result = 1.1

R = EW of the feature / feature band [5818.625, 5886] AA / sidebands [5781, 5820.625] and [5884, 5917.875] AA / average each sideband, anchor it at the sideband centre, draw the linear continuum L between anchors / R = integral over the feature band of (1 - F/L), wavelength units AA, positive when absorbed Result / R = -4.8 AA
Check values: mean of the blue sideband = 18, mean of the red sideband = 15.3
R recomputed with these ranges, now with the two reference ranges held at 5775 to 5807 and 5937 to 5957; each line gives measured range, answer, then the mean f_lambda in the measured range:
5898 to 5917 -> 1.61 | 16.1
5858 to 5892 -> 2.13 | 16.6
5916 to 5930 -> 0.34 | 17.2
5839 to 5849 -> -0.32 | 18.3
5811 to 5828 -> -0.69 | 18.4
